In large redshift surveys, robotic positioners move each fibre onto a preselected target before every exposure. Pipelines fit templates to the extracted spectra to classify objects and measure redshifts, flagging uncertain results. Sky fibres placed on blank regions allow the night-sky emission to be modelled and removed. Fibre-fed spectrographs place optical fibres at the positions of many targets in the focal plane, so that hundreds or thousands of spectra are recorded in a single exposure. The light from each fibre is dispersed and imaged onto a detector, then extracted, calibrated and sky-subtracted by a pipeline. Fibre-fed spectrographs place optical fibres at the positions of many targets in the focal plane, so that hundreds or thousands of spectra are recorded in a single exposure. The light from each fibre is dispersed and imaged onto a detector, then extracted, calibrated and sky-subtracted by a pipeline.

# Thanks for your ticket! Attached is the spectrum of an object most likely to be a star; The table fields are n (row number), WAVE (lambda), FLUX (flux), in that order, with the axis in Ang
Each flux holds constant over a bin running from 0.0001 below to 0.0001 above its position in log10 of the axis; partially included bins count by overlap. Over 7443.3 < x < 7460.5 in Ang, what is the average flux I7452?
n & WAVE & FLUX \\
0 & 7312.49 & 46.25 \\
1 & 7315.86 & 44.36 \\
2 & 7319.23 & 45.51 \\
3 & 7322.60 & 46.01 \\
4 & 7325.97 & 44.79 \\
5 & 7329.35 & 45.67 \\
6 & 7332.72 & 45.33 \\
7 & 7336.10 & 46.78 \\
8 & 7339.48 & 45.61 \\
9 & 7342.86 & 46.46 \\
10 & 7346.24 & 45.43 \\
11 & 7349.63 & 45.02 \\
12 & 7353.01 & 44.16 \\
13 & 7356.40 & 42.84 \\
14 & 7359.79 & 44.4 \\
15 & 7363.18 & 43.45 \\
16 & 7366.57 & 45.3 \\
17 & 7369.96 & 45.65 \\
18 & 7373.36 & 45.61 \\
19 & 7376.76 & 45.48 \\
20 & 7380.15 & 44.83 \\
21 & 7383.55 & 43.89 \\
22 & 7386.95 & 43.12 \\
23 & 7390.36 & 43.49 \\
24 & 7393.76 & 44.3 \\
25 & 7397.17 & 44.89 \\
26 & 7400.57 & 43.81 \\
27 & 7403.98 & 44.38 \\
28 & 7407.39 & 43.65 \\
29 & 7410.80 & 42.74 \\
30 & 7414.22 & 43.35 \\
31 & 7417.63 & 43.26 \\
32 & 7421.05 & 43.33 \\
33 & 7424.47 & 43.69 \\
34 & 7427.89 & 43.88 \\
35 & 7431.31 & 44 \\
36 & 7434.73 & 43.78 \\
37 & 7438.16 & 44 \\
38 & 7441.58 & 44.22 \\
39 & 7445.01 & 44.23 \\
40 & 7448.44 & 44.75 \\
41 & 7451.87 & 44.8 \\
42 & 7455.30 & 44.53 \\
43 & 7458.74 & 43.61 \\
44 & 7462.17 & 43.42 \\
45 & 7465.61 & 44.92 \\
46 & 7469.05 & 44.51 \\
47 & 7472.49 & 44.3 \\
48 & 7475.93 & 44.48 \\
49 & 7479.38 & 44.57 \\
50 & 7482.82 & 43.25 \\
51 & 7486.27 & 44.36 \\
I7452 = 44.4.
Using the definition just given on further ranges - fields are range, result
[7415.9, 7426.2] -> 43.4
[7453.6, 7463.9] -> 43.8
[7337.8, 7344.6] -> 46.1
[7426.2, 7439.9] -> 43.9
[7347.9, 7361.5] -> 44.1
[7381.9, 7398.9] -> 43.9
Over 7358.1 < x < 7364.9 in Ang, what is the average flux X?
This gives 43.9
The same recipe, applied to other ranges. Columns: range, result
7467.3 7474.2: 44.4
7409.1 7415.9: 43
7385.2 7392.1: 43.3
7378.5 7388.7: 43.9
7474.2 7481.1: 44.5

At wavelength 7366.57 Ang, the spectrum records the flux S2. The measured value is 45.3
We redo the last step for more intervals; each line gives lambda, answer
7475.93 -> 44.48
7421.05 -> 43.33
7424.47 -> 43.69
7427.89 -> 43.88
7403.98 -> 44.38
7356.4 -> 42.84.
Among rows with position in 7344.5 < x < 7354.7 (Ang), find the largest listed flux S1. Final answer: 45.43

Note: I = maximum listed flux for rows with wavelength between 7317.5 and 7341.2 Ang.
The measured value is 46.78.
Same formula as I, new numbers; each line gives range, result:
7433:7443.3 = 44.22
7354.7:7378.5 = 45.65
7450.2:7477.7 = 44.92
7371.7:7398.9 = 45.61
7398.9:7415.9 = 44.38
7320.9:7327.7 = 46.01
